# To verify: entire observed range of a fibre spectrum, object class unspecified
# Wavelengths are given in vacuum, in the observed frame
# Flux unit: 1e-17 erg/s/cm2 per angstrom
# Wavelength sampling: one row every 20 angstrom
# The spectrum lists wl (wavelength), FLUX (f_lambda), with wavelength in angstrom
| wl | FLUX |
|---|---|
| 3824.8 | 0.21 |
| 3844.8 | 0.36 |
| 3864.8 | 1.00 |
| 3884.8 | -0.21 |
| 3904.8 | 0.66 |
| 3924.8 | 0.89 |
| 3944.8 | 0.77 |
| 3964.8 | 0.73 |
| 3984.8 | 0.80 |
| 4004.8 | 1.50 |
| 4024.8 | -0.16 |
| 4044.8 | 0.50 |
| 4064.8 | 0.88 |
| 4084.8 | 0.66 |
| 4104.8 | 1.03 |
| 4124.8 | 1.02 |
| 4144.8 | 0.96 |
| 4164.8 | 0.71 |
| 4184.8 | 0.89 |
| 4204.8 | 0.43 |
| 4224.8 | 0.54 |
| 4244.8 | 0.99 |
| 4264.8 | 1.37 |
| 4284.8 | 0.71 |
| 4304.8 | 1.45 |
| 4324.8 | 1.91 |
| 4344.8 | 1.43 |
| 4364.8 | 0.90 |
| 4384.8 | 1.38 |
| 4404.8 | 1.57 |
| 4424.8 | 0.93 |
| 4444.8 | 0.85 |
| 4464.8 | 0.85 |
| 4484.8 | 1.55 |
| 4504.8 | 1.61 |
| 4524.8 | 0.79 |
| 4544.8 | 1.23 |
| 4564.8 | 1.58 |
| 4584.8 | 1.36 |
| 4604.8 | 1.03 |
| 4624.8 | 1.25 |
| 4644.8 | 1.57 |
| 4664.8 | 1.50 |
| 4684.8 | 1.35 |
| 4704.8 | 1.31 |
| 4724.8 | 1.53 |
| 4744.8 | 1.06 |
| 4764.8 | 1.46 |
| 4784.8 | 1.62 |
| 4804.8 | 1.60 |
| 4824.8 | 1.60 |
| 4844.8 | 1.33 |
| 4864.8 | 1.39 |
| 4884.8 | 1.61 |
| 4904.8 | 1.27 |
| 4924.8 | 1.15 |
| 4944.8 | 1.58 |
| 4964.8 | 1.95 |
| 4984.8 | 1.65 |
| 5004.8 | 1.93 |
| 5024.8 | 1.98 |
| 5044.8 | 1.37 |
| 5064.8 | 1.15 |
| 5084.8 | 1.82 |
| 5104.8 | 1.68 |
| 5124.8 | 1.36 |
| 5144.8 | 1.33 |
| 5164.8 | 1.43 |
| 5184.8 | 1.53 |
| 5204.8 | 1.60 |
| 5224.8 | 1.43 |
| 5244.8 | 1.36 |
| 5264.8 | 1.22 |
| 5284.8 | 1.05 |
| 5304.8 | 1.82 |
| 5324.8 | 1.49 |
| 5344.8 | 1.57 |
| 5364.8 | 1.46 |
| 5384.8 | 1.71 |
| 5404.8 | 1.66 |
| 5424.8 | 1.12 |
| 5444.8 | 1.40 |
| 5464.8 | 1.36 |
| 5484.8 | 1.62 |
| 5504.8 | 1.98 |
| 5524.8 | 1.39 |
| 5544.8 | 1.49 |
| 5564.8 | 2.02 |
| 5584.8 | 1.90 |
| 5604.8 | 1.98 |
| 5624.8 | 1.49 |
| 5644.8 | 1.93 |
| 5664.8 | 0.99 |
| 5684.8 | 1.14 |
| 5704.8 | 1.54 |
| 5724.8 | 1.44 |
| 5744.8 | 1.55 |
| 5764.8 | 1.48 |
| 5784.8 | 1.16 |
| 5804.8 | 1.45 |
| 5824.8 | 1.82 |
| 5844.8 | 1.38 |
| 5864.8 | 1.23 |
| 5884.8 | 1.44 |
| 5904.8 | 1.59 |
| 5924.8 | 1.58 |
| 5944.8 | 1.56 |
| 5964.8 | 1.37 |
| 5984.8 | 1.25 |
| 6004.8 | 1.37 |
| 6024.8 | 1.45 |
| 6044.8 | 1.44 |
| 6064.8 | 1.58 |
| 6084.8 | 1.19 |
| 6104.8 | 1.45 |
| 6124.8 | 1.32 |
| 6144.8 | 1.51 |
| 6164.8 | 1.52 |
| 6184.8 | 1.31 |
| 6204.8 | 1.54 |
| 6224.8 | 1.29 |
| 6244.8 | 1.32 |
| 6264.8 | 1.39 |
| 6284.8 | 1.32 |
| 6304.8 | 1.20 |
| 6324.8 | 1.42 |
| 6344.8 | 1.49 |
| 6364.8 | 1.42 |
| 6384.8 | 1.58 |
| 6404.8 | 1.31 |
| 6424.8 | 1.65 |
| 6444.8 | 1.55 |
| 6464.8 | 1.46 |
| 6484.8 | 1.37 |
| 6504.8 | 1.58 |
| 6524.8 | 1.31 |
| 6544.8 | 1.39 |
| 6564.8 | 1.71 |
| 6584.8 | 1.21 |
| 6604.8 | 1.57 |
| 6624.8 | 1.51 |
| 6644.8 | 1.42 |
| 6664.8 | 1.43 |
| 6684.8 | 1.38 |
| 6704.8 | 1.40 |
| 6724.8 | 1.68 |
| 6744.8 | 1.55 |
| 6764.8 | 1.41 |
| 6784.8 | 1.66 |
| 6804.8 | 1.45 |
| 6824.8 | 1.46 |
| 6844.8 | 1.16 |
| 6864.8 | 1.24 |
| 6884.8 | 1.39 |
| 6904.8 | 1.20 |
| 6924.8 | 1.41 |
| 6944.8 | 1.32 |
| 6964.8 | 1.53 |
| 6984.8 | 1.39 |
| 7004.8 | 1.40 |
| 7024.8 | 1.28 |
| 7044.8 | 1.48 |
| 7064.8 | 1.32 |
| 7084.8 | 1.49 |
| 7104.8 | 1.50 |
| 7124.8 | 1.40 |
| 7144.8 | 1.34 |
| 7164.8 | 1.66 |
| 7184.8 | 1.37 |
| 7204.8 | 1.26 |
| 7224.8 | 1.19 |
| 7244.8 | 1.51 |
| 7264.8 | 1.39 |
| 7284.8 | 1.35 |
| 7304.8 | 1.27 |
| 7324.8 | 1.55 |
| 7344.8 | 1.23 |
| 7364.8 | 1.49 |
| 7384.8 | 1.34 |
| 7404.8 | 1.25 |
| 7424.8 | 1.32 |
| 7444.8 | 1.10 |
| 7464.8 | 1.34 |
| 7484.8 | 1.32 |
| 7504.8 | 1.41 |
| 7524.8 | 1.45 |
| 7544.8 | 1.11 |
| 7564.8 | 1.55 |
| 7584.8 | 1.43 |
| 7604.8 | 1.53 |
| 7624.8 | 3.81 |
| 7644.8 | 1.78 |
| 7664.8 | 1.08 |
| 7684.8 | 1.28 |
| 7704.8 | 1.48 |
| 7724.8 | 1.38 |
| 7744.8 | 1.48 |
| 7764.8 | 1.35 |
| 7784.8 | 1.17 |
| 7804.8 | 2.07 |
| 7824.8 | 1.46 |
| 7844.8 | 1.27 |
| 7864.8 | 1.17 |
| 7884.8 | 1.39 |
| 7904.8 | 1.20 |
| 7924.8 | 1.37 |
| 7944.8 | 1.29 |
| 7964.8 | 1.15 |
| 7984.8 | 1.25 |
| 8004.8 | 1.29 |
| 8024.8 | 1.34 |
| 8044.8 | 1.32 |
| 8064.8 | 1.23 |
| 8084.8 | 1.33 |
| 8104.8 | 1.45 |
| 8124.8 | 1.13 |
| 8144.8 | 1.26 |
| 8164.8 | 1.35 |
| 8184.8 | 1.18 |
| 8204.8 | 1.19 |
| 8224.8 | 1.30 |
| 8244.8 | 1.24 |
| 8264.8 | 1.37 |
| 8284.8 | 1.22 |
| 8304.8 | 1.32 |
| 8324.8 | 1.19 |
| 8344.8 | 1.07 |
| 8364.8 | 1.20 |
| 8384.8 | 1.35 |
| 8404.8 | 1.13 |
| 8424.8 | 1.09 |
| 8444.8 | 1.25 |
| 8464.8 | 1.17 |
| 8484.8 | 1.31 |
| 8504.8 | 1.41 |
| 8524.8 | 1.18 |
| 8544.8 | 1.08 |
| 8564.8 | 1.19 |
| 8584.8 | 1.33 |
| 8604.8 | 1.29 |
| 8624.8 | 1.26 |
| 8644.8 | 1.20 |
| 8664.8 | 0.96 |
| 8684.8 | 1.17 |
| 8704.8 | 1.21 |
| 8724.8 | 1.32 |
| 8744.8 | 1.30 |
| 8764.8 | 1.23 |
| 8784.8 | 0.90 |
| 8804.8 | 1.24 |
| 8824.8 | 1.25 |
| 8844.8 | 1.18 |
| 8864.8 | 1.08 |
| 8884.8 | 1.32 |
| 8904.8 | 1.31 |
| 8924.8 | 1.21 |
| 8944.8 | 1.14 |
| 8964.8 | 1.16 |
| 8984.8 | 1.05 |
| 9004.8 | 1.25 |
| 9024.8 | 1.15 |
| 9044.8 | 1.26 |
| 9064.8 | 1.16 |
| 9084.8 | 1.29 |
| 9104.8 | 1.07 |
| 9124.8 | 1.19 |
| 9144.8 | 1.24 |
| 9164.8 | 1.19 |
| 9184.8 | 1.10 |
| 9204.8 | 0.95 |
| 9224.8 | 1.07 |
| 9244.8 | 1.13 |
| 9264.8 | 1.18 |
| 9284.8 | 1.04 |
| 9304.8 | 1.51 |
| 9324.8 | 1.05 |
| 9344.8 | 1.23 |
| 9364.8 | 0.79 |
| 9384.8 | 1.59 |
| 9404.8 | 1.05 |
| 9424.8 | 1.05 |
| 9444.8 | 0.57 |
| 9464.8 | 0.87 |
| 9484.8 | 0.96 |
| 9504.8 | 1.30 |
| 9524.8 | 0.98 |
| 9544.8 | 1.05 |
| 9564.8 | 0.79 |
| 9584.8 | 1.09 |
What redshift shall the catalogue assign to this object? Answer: 0.162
